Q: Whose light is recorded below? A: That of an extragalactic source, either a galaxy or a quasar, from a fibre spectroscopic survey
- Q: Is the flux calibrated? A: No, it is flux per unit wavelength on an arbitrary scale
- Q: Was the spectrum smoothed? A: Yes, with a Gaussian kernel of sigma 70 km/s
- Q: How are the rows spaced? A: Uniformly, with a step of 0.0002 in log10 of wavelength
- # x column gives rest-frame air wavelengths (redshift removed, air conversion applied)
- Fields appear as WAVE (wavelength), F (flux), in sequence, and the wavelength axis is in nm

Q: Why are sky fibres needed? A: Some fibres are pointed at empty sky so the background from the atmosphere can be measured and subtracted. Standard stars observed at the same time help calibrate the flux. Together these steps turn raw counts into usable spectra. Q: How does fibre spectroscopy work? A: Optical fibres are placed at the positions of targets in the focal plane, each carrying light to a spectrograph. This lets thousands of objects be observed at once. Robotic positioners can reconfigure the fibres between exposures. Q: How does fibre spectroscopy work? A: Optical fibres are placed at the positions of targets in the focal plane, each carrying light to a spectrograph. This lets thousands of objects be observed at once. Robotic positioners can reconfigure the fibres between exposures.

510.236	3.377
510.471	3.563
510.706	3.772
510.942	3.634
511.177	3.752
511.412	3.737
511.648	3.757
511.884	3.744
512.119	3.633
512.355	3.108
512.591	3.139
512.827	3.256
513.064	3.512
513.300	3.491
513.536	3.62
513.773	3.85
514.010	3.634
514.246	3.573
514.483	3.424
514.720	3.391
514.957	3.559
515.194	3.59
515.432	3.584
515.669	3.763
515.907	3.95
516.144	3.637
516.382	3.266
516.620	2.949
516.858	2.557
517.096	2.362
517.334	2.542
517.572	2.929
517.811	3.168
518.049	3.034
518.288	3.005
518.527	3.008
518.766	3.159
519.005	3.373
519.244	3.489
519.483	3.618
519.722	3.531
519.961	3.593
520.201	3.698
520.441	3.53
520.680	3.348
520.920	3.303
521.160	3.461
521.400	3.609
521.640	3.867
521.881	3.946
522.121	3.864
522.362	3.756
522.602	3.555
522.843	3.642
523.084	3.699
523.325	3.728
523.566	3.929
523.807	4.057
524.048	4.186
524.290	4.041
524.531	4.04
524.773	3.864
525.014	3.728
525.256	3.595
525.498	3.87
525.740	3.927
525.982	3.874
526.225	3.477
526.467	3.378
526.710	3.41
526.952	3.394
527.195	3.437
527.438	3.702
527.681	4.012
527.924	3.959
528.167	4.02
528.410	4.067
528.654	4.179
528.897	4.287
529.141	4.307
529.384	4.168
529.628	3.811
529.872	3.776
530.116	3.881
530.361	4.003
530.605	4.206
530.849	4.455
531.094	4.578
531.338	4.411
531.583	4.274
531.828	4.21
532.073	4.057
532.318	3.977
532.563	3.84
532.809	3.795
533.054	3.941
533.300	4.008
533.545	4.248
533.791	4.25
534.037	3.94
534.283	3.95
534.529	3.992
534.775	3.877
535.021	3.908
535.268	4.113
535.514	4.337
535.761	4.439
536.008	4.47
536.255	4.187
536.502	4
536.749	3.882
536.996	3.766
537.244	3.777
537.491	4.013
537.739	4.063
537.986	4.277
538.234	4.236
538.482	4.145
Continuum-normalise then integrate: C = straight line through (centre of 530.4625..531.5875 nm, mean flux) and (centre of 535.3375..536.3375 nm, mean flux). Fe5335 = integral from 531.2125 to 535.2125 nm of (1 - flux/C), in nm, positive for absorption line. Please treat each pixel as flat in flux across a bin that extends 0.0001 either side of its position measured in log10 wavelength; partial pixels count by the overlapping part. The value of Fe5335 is 0.30 nm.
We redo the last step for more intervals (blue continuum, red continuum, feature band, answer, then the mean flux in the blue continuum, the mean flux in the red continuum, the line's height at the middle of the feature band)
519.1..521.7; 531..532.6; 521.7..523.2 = -0.04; 3.54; 4.21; 3.66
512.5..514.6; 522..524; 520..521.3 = 0.09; 3.5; 3.79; 3.72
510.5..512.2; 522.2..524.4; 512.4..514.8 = 0.17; 3.71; 3.84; 3.74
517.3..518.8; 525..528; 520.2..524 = -0.44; 2.99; 3.67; 3.32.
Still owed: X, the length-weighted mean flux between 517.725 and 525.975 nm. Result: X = 3.63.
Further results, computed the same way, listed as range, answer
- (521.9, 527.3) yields 3.75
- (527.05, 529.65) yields 4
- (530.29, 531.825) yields 4.32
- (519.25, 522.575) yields 3.62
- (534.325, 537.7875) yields 4.06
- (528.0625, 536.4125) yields 4.12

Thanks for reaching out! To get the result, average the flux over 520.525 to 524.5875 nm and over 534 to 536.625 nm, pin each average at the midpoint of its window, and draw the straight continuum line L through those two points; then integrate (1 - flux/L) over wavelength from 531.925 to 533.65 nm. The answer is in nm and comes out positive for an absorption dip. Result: 0.03 nm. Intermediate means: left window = 3.76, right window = 4.12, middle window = 3.98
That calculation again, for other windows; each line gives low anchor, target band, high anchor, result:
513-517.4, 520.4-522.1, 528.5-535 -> 0.022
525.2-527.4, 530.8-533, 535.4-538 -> -0.167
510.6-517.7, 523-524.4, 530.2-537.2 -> -0.071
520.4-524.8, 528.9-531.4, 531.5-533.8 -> -0.115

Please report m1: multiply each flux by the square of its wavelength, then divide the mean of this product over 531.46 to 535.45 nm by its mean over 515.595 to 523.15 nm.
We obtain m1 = 1.3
